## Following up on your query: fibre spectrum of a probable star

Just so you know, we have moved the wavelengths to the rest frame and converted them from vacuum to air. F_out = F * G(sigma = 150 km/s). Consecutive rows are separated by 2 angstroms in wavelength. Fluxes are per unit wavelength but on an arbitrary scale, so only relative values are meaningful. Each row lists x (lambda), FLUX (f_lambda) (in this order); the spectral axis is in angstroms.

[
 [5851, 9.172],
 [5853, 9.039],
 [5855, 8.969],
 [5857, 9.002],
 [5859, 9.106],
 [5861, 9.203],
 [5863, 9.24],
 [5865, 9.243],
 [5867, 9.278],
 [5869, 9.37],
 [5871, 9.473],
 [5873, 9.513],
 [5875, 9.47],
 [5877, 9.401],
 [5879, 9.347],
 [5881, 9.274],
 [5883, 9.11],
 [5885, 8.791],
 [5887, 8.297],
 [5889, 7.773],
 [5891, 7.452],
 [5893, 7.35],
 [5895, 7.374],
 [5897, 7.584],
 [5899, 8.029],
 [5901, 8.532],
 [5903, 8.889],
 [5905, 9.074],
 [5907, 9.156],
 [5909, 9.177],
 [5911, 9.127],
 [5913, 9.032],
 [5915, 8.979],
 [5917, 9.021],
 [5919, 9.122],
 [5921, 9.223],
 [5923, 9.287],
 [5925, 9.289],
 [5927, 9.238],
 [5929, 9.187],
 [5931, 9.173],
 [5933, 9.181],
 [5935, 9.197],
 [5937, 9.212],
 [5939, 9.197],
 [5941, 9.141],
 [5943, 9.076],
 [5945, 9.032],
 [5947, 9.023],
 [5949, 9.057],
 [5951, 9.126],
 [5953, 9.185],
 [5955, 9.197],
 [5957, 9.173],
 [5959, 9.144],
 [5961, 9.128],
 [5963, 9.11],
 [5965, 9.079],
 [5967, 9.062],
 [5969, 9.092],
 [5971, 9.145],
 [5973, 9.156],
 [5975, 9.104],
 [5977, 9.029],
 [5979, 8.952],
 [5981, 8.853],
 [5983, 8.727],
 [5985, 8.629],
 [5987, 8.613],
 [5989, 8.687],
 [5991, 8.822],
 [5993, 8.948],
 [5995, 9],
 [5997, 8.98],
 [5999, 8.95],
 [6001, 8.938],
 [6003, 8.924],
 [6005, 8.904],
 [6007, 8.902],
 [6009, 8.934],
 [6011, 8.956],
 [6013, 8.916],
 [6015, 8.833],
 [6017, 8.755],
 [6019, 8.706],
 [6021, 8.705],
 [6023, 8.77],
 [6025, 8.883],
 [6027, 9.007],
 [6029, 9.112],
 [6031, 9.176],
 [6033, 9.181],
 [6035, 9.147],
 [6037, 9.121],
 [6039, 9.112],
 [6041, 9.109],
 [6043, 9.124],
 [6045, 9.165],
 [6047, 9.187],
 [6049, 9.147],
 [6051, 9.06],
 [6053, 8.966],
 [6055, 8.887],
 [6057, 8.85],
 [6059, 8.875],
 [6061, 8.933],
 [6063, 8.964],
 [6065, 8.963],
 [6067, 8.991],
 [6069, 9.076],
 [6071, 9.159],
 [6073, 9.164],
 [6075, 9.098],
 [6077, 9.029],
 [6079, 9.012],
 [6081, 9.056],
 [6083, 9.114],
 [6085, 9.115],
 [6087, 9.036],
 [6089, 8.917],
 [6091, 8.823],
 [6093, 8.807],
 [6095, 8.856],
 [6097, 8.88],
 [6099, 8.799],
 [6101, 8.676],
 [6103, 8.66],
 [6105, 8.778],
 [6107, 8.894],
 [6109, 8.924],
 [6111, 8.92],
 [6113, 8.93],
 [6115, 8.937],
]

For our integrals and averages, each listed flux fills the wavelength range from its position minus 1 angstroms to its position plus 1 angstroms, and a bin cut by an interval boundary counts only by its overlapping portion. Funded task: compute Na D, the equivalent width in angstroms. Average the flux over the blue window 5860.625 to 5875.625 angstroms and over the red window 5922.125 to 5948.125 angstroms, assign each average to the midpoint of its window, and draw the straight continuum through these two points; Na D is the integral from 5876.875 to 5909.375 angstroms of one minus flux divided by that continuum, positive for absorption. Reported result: 2.9 angstroms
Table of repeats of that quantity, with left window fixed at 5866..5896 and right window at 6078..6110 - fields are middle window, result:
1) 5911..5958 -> -1.91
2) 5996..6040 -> -0.53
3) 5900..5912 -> -0.31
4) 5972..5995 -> -0.13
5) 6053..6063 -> -0.03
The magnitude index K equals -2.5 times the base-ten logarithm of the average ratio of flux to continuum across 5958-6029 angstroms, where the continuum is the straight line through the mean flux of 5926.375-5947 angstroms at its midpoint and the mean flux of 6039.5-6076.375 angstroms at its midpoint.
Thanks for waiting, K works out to 0.021 mag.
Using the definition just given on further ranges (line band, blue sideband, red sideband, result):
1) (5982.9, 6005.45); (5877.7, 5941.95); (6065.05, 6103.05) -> 0.00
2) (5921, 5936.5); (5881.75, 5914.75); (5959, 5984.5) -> -0.06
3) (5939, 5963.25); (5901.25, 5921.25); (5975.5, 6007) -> -0.02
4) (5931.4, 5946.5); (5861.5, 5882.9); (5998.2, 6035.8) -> 0.00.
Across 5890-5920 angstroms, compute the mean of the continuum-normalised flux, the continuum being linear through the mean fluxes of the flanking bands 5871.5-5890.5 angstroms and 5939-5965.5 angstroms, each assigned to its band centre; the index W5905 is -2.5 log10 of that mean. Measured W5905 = 0.06 mag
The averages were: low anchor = 8.97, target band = 8.53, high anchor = 9.12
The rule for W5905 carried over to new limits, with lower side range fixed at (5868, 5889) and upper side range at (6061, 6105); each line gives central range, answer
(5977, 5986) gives 0.028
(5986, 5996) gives 0.027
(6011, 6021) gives 0.025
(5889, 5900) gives 0.201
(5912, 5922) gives 0.003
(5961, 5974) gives -0.006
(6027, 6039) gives -0.016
